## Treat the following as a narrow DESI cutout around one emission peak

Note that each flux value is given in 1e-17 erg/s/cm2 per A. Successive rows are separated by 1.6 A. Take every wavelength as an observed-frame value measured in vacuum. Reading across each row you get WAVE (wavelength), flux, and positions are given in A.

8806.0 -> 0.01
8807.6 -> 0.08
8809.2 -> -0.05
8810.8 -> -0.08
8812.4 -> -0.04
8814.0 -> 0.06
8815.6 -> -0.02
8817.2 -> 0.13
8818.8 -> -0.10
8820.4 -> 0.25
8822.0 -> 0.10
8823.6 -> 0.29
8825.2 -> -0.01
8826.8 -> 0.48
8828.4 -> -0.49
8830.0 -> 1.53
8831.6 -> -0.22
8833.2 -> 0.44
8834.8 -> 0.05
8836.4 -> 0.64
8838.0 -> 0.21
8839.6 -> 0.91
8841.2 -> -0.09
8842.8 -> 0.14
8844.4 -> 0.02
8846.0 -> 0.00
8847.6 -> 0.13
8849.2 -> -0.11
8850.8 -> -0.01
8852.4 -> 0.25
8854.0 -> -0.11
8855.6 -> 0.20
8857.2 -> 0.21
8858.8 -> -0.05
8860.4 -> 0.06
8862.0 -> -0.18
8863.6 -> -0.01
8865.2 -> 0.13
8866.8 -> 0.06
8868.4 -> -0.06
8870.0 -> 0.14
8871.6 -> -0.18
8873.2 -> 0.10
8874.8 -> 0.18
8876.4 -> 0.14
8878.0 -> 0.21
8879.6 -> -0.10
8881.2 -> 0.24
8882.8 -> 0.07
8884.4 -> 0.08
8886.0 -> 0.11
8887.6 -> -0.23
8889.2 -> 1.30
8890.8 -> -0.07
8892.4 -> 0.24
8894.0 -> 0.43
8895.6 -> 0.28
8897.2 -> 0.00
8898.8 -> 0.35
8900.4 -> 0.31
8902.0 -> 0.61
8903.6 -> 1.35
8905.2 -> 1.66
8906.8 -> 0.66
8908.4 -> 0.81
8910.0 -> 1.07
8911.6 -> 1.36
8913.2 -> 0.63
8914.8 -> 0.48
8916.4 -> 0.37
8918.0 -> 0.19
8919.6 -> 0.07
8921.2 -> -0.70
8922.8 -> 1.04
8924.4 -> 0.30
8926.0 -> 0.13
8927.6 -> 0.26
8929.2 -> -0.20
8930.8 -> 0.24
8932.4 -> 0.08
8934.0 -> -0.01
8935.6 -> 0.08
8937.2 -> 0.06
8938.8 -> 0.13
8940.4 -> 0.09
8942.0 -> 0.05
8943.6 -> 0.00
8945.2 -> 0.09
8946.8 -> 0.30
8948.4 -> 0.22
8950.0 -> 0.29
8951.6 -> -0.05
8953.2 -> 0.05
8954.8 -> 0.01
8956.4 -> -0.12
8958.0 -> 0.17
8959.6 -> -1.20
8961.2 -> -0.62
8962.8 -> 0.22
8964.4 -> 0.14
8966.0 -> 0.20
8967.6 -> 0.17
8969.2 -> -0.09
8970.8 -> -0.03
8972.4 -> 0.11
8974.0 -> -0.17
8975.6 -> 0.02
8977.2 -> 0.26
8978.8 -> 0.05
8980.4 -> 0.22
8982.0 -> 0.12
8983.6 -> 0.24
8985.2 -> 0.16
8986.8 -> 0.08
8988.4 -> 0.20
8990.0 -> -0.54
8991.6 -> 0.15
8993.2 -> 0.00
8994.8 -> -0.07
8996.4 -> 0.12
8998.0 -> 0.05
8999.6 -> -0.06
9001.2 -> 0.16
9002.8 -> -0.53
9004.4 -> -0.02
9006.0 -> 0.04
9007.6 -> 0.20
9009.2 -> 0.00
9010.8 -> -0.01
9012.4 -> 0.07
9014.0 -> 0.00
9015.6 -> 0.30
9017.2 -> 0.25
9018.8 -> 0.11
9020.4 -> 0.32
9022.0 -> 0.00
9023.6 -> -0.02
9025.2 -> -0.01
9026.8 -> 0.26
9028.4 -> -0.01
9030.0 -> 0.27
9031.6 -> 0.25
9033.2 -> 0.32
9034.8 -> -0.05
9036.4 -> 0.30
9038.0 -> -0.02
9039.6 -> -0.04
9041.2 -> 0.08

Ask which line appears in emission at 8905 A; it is [O II] 3727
